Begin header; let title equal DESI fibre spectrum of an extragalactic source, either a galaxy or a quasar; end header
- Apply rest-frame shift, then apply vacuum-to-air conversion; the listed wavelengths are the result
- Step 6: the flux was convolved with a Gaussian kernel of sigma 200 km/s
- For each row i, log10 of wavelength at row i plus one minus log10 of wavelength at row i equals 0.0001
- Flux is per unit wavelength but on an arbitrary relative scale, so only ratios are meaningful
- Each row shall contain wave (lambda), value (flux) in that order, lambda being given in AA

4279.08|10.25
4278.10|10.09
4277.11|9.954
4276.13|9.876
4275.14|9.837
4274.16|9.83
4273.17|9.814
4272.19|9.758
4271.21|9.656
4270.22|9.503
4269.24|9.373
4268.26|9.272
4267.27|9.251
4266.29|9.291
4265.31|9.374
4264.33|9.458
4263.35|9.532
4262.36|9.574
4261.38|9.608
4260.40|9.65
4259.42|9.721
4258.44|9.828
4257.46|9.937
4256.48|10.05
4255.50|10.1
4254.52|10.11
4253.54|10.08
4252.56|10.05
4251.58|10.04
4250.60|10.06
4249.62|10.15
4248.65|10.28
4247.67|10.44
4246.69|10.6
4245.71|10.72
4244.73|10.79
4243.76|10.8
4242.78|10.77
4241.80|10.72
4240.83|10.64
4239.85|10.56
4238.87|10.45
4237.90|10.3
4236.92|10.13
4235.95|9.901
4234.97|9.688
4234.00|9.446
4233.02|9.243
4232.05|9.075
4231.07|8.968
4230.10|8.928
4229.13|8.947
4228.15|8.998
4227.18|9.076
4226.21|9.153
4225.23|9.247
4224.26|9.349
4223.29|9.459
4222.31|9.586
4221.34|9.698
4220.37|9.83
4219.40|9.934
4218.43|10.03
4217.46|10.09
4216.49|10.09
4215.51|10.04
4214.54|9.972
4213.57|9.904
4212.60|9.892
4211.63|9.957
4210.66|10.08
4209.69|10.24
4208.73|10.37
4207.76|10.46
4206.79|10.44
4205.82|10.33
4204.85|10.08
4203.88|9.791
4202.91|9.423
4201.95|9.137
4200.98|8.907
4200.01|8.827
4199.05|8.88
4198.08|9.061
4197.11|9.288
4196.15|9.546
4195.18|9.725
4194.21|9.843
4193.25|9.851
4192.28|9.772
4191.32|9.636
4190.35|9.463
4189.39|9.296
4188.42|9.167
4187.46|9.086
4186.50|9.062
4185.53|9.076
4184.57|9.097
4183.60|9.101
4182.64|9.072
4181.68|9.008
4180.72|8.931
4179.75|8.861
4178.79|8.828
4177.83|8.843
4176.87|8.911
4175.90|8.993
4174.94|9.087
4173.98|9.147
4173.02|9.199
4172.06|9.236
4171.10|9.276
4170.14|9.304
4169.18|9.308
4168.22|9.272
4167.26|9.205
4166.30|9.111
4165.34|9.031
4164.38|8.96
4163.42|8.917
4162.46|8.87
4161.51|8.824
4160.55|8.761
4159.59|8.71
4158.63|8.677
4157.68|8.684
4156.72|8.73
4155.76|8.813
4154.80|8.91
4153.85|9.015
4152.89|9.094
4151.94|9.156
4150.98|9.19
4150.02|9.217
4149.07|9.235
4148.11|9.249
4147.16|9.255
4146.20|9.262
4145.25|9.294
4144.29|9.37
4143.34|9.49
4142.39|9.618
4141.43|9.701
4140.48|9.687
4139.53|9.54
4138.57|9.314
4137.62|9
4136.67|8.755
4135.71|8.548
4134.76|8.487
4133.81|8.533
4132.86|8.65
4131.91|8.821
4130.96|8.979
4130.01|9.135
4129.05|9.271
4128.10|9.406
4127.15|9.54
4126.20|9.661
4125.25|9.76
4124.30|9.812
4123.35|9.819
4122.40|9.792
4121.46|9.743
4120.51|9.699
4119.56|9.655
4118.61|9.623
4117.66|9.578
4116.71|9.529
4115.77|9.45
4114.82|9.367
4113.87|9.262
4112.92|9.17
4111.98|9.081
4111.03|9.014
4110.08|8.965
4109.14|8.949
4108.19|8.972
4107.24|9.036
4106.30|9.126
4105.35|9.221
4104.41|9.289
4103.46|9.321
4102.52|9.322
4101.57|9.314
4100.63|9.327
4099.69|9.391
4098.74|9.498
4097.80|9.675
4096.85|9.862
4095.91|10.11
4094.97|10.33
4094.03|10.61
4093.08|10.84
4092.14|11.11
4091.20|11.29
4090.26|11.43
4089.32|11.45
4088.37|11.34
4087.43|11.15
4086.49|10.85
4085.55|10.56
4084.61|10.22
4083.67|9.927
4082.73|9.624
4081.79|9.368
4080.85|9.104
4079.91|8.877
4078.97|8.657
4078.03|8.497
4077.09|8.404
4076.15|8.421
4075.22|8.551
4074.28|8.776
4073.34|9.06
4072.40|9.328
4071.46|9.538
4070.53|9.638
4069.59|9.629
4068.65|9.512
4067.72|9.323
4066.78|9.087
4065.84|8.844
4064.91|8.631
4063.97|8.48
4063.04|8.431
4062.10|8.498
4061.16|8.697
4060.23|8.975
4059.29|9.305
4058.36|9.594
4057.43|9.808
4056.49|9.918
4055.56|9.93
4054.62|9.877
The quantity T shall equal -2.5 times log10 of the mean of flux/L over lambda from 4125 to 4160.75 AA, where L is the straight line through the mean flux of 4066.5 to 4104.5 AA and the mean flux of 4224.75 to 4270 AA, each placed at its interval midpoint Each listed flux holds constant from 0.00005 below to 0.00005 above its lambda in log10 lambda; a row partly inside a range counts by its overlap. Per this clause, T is 0.08 mag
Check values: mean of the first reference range 9.76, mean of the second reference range 9.83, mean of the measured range 9.12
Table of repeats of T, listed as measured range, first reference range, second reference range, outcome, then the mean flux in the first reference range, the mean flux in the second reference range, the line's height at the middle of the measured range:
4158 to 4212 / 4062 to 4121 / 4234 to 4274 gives 0.056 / 9.53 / 9.99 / 9.8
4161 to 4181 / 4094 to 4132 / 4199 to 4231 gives 0.061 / 9.44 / 9.67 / 9.58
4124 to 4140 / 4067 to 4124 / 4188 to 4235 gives 0.058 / 9.63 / 9.6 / 9.62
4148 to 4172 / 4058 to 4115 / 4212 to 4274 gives 0.073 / 9.5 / 9.82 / 9.65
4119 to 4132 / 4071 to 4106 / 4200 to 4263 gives 0.031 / 9.77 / 9.9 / 9.8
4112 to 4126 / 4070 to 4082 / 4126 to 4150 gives -0.055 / 8.93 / 9.19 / 9.11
